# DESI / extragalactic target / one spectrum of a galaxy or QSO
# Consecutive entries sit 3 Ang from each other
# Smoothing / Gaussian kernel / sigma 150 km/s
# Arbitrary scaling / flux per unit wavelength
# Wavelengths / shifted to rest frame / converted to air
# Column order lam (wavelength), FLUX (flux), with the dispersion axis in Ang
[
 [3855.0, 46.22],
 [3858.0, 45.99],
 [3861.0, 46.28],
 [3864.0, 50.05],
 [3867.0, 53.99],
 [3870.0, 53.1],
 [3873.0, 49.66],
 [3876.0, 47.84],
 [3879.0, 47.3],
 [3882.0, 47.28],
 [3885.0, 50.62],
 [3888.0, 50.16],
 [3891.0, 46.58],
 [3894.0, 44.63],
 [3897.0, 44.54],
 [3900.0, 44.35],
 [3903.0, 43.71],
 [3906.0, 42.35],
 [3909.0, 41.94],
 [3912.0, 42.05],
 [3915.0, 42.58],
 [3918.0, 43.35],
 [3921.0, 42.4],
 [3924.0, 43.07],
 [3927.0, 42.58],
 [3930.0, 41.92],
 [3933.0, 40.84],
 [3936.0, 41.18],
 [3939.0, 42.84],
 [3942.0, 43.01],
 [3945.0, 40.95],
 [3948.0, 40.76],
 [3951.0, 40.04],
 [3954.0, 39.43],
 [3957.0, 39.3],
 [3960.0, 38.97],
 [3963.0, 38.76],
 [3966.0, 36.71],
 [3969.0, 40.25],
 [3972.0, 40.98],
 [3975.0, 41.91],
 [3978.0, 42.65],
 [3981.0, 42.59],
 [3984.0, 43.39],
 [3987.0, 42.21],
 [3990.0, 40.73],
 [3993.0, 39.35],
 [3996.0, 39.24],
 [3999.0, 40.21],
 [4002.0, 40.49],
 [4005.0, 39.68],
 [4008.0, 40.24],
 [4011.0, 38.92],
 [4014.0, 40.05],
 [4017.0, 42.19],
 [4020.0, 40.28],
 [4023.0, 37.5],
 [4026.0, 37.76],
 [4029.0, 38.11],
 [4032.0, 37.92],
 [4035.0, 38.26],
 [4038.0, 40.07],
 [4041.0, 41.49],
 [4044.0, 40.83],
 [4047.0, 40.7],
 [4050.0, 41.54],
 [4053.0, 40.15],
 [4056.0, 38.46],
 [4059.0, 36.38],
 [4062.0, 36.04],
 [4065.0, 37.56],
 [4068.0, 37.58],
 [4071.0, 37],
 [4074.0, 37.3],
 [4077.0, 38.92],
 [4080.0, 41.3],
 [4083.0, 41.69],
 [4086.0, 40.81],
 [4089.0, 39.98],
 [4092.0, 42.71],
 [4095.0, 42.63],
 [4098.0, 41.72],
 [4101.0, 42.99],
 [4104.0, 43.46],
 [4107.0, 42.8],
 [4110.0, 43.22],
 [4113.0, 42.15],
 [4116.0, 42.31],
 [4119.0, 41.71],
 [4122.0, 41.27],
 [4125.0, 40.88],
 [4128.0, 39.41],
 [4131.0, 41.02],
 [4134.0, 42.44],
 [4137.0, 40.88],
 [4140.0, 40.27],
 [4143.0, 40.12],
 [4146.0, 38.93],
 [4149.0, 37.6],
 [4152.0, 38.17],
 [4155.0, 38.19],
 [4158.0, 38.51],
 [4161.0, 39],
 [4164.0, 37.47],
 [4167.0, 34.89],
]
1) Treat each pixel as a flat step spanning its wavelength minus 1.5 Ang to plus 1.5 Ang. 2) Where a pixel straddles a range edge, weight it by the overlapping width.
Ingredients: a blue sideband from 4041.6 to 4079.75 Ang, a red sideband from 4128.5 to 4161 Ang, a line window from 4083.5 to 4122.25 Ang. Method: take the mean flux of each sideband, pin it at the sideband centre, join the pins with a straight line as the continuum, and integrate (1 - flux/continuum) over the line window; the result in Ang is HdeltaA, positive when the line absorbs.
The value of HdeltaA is -3.0 Ang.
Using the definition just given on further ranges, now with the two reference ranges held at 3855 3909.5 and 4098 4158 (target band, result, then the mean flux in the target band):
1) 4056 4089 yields 3.0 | 38.5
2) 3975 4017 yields 3.3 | 40.8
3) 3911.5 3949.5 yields 3.2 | 42.1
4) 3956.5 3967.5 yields 1.7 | 38.4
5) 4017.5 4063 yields 4.3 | 39.1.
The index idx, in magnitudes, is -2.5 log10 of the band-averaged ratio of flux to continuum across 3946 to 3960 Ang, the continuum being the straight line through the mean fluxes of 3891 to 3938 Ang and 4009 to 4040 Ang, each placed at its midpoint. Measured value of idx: 0.05 mag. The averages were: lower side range 42.9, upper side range 39.2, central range 39.8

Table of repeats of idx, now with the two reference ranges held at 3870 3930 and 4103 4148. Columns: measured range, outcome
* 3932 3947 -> 0.07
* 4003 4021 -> 0.08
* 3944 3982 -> 0.10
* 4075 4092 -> 0.04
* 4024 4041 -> 0.11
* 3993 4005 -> 0.10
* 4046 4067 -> 0.10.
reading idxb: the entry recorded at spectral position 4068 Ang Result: 37.58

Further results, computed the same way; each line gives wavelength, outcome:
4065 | 37.56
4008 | 40.24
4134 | 42.44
